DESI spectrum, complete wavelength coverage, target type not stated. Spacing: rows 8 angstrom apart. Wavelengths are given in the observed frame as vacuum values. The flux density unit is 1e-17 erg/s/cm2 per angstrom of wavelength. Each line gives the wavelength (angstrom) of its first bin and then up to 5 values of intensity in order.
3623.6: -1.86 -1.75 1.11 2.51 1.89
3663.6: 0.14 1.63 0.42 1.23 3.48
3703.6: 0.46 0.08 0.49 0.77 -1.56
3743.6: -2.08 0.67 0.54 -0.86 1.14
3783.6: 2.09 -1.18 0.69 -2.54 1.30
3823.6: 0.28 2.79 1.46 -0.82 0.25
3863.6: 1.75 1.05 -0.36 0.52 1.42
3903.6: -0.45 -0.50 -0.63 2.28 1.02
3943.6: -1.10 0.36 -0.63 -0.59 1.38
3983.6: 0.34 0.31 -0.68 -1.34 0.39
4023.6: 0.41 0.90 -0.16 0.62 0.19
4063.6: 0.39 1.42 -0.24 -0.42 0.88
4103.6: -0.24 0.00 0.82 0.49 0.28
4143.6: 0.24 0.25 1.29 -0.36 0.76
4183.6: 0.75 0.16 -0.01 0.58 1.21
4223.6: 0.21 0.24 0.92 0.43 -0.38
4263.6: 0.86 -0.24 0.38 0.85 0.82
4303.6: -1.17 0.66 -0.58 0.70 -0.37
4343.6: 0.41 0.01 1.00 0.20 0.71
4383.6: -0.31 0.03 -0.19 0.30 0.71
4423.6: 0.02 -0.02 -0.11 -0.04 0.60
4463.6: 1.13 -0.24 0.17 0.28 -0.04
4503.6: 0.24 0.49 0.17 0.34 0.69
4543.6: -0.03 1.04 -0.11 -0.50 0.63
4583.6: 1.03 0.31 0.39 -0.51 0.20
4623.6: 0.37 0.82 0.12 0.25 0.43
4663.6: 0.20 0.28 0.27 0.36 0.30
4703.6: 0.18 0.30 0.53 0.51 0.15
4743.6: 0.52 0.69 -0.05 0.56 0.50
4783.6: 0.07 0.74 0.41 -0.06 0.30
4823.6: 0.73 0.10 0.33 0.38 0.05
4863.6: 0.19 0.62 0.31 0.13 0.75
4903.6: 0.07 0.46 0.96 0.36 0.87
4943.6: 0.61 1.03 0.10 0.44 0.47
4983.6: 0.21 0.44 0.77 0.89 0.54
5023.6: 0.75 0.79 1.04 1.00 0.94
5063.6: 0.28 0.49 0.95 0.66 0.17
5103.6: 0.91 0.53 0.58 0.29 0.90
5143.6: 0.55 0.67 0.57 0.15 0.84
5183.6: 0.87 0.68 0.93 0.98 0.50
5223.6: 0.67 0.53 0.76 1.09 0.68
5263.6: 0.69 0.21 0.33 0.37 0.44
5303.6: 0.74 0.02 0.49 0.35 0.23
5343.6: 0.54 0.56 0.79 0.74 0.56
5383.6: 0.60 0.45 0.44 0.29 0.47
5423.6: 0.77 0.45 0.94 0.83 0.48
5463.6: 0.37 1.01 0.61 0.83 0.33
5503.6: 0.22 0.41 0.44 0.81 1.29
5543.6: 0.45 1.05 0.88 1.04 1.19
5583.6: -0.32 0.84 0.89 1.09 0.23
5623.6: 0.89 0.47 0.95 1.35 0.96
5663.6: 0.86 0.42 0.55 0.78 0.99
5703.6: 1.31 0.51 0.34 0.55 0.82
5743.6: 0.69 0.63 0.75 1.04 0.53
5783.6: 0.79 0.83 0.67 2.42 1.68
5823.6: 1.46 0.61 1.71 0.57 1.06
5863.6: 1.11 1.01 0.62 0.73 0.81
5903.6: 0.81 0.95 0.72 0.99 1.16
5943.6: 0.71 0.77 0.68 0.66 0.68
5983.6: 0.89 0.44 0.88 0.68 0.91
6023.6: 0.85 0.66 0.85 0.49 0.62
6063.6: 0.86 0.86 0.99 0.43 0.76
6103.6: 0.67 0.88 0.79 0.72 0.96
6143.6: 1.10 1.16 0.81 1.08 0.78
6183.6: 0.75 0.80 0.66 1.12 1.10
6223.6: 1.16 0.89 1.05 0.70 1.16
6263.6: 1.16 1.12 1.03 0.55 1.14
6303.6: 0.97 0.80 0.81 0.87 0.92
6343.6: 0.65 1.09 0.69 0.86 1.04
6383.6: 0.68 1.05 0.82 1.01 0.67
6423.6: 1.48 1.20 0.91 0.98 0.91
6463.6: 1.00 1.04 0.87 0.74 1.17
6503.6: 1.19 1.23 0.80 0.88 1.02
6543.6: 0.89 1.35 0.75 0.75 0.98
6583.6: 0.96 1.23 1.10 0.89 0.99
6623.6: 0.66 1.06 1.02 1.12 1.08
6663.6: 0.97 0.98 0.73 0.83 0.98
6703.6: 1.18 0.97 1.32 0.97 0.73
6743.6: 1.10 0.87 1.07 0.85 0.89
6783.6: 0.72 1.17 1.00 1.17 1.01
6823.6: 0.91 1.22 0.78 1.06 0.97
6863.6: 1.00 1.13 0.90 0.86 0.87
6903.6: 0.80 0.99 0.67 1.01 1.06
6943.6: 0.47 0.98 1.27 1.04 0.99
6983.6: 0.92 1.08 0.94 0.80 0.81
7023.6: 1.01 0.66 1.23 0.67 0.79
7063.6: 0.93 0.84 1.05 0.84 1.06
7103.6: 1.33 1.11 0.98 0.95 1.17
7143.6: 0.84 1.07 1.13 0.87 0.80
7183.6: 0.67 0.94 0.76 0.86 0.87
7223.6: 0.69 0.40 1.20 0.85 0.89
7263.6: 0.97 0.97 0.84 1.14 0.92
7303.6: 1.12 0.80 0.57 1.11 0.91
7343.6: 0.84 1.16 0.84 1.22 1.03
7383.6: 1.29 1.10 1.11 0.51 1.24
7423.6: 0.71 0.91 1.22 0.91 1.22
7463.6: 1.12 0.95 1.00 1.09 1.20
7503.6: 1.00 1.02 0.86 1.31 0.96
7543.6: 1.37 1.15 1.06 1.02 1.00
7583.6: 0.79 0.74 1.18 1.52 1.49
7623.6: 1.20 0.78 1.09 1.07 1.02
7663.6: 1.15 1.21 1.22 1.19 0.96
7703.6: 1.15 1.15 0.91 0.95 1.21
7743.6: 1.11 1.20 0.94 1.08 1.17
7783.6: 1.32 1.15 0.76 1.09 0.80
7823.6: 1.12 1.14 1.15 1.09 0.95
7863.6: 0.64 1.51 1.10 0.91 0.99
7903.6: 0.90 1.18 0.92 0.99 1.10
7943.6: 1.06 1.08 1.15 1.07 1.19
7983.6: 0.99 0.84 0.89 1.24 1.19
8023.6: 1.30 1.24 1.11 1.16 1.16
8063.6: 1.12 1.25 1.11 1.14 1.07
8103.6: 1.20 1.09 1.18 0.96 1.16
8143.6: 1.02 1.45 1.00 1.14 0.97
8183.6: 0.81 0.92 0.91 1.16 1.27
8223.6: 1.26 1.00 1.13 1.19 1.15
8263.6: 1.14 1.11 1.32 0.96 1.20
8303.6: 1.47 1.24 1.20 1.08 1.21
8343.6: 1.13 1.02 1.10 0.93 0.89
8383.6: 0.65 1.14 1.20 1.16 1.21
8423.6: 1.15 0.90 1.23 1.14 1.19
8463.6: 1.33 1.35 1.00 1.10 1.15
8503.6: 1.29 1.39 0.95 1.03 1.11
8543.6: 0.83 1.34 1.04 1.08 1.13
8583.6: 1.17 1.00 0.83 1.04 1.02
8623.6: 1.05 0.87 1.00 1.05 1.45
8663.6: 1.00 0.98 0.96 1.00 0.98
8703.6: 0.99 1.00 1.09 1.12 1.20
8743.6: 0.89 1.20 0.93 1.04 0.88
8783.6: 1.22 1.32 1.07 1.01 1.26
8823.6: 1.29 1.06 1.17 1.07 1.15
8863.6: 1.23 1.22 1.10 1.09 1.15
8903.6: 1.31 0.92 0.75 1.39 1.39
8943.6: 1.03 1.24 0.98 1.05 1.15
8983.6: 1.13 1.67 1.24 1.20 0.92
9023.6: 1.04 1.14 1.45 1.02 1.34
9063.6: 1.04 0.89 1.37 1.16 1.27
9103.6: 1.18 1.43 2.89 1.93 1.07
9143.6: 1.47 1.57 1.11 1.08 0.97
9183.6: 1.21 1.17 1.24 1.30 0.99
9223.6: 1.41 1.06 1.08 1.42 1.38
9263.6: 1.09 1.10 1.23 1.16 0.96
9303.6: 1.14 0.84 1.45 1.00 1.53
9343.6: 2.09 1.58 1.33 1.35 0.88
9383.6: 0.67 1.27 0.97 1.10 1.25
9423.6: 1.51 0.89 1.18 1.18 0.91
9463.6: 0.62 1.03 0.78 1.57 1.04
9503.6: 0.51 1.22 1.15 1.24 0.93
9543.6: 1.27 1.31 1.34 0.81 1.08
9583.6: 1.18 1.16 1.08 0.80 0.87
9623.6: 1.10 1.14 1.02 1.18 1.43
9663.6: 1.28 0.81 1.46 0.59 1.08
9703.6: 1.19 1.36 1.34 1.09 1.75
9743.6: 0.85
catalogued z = 0.389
